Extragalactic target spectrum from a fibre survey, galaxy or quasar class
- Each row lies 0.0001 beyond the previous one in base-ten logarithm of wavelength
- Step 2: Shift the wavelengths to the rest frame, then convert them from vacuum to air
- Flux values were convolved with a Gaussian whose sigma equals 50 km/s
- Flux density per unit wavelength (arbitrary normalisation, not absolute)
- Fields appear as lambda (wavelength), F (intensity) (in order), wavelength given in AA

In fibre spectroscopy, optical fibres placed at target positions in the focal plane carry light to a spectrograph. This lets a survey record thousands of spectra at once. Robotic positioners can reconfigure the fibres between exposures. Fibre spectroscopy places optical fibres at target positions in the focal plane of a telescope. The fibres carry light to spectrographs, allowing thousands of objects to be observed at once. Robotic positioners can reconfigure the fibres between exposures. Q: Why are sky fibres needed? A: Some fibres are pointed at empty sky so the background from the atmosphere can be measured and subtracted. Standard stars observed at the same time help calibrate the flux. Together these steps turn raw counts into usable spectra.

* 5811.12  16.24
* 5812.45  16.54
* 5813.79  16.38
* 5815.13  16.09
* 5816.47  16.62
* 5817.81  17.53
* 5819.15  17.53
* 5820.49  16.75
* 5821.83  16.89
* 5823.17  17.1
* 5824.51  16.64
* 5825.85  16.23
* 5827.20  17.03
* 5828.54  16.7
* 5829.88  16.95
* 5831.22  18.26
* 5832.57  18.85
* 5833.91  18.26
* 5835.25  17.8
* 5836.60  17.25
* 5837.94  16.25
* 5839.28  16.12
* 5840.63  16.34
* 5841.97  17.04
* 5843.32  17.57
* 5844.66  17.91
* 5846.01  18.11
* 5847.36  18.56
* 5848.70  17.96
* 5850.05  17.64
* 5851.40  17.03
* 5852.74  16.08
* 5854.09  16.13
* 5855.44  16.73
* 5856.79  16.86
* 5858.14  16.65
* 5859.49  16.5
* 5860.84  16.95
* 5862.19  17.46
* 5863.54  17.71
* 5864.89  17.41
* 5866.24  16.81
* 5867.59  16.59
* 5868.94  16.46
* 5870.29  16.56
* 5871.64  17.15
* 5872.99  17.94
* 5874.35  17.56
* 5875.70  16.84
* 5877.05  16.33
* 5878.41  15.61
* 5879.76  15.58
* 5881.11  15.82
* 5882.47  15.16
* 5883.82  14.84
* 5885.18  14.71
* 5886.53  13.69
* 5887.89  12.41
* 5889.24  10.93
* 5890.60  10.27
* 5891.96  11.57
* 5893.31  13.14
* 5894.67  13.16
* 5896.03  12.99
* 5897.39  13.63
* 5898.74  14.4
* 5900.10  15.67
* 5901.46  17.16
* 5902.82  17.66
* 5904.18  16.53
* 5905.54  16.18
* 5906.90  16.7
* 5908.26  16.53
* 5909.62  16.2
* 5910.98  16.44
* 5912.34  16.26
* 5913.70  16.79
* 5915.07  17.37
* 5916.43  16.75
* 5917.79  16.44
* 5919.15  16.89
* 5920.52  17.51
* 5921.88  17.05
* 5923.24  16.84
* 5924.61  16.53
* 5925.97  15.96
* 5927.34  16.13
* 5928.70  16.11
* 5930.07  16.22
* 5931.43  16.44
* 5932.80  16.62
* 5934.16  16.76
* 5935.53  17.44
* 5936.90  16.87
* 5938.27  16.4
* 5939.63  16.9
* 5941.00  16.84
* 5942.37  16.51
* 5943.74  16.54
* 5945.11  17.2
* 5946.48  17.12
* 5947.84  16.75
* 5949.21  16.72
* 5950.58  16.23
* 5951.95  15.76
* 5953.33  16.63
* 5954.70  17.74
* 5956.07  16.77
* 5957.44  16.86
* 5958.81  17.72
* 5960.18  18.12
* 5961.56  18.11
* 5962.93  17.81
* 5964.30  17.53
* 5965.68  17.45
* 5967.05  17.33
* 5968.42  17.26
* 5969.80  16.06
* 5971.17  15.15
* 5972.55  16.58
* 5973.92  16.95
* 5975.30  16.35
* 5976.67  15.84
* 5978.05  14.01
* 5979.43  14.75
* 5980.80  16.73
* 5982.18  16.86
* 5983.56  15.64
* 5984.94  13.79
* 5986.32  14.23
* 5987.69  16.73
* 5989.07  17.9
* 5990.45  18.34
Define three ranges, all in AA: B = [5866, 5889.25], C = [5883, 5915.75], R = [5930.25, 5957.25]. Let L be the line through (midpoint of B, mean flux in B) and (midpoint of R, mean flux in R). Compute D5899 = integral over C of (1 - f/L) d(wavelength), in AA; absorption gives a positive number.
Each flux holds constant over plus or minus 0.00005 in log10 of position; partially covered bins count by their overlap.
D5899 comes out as 2.6 AA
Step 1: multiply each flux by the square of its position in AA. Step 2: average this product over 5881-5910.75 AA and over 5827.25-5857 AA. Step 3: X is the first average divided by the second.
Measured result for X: 0.86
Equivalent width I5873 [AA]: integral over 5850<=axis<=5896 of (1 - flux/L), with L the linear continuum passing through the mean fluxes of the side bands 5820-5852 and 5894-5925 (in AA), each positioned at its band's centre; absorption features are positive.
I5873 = 3.2 AA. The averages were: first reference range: 17.3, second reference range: 16.2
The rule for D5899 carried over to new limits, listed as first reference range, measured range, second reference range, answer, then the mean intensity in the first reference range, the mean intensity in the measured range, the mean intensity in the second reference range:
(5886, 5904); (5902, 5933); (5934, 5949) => -2.94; 13.7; 16.6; 16.8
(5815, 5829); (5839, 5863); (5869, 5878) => -0.27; 16.9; 17.1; 17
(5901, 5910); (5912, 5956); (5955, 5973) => 0.59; 16.7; 16.7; 17.2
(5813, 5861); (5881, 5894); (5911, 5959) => 2.89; 17.1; 13.1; 16.7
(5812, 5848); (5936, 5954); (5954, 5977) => 0.44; 17.2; 16.7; 17.1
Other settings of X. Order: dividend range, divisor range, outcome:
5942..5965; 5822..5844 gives 1.04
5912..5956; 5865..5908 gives 1.12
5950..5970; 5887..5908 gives 1.24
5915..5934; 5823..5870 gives 1.00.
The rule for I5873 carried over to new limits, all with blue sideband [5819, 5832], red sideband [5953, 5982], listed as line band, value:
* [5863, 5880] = 0.08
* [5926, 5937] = 0.19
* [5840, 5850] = -0.40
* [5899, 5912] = 0.29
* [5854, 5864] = 0.02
